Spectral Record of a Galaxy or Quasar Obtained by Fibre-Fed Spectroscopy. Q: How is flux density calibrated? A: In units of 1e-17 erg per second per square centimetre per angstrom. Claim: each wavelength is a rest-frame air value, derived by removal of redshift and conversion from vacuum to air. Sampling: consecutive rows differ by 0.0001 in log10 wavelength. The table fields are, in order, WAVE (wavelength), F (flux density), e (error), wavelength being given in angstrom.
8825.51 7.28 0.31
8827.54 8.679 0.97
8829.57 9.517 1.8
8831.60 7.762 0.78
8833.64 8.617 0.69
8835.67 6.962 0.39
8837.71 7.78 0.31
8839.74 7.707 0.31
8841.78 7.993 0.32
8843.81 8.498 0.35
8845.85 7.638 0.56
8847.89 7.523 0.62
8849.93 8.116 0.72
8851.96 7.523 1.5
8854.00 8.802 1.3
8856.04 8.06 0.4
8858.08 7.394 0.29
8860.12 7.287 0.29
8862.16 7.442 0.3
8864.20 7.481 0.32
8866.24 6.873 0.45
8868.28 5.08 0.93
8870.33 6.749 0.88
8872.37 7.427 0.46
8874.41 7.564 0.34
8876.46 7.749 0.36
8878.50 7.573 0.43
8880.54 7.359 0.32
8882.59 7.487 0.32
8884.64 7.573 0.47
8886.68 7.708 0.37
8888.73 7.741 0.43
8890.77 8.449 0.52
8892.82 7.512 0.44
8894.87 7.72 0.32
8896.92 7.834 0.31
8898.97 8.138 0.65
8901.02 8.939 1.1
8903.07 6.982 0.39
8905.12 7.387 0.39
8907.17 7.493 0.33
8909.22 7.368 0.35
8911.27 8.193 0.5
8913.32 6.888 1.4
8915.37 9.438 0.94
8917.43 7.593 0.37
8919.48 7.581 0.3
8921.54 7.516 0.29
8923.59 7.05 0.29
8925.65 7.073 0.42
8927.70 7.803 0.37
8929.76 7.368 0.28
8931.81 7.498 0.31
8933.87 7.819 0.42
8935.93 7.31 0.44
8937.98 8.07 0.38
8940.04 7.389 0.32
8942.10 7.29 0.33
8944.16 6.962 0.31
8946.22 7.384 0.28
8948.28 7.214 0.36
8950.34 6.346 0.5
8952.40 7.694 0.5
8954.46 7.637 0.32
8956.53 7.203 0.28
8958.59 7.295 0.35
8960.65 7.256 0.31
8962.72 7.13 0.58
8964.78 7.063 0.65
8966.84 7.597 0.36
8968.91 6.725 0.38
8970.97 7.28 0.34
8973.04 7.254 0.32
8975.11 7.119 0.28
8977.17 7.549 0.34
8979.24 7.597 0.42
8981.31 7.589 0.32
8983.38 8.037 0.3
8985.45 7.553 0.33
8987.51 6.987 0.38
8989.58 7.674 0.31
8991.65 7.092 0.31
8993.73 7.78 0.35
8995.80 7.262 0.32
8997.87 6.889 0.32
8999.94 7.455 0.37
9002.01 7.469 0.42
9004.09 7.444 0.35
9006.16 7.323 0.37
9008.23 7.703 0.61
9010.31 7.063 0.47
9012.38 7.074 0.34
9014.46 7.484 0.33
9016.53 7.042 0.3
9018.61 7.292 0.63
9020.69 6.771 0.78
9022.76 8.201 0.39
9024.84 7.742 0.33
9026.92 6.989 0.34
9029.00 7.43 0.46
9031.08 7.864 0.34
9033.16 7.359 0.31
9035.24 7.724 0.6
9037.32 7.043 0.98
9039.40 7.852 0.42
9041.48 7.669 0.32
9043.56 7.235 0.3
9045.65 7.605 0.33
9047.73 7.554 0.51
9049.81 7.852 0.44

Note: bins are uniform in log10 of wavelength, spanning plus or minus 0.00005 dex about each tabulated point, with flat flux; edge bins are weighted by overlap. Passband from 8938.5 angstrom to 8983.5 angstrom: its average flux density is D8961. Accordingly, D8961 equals 7.29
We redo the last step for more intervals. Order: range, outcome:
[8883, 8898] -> 7.78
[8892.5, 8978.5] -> 7.47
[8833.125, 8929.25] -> 7.62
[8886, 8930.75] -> 7.72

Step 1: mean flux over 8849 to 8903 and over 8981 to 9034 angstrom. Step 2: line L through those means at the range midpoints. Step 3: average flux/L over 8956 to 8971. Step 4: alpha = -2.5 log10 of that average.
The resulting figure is 0.04 mag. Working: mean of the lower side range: 7.59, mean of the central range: 7.19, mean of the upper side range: 7.4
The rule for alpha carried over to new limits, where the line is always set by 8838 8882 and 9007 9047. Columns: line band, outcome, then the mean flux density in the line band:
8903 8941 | -0.01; 7.59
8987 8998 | 0.02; 7.32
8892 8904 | -0.05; 7.86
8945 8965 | 0.04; 7.23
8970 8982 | 0.01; 7.39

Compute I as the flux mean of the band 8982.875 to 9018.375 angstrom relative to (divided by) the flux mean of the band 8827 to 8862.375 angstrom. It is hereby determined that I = 0.92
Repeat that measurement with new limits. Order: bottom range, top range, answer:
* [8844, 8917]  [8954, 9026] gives 0.97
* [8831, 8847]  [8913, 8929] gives 0.97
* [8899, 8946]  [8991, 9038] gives 0.97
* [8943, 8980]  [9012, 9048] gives 1.03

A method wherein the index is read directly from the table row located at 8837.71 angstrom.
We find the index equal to 7.78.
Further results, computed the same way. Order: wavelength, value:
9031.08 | 7.864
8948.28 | 7.214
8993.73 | 7.78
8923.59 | 7.05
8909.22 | 7.368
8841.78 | 7.993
